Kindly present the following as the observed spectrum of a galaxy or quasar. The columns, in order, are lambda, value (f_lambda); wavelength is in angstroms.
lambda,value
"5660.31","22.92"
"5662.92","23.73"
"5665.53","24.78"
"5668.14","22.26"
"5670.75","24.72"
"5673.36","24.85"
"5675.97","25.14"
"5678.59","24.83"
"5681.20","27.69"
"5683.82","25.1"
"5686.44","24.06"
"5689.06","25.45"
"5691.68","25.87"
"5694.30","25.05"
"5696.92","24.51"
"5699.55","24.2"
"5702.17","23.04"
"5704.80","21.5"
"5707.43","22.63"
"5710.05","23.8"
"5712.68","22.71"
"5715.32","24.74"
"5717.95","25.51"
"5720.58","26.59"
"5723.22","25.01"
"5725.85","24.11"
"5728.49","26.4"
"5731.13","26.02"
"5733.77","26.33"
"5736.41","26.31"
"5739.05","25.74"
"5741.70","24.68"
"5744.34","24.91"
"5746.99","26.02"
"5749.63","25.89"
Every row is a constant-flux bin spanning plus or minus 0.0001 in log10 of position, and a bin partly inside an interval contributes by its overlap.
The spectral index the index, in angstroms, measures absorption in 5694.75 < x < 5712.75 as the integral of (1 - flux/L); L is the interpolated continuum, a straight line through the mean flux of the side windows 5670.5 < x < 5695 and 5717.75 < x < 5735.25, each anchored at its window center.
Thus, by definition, 1.5 angstroms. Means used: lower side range 25.3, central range 23.3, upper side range 25.7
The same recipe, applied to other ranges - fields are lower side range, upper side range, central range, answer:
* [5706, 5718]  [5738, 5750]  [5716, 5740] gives -1.2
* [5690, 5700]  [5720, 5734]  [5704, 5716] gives 1.1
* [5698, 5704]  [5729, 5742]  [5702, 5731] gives 0.3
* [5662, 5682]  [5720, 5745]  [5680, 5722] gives 1.0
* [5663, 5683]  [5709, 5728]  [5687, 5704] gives 0.1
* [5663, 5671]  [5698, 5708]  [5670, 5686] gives -1.2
